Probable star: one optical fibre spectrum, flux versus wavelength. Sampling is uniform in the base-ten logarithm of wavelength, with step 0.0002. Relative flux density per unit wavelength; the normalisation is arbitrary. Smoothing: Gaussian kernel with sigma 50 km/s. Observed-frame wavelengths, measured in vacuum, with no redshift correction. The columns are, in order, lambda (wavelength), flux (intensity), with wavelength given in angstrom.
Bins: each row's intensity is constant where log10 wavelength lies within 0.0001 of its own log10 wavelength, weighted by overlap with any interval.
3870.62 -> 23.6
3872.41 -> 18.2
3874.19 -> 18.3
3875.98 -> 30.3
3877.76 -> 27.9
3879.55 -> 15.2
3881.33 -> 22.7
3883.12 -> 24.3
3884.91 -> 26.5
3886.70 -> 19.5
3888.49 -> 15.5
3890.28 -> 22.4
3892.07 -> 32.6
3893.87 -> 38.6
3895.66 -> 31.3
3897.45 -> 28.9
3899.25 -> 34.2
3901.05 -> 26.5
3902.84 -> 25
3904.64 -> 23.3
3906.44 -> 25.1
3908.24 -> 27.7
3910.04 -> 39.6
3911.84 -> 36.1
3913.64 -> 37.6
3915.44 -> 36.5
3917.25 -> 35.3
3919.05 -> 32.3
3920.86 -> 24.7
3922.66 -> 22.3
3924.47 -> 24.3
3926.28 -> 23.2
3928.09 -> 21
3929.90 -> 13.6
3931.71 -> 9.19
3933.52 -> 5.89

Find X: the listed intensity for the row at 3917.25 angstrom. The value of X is 35.3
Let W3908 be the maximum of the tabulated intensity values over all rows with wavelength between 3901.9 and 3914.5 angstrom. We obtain 39.6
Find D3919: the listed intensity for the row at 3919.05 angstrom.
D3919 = 32.3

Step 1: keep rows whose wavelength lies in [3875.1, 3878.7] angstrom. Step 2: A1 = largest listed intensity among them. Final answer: 30.3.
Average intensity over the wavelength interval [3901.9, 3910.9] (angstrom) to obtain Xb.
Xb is 28.1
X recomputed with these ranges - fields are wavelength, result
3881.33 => 22.7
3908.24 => 27.7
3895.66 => 31.3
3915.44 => 36.5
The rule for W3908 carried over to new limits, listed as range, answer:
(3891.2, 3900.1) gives 38.6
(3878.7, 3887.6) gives 26.5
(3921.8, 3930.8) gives 24.3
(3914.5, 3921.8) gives 36.5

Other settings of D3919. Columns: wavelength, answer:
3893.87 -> 38.6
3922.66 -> 22.3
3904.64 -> 23.3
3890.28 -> 22.4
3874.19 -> 18.3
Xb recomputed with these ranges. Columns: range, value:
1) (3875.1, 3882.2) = 24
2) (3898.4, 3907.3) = 26.8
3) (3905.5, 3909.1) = 26.3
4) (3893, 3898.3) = 33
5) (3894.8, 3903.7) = 29.2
